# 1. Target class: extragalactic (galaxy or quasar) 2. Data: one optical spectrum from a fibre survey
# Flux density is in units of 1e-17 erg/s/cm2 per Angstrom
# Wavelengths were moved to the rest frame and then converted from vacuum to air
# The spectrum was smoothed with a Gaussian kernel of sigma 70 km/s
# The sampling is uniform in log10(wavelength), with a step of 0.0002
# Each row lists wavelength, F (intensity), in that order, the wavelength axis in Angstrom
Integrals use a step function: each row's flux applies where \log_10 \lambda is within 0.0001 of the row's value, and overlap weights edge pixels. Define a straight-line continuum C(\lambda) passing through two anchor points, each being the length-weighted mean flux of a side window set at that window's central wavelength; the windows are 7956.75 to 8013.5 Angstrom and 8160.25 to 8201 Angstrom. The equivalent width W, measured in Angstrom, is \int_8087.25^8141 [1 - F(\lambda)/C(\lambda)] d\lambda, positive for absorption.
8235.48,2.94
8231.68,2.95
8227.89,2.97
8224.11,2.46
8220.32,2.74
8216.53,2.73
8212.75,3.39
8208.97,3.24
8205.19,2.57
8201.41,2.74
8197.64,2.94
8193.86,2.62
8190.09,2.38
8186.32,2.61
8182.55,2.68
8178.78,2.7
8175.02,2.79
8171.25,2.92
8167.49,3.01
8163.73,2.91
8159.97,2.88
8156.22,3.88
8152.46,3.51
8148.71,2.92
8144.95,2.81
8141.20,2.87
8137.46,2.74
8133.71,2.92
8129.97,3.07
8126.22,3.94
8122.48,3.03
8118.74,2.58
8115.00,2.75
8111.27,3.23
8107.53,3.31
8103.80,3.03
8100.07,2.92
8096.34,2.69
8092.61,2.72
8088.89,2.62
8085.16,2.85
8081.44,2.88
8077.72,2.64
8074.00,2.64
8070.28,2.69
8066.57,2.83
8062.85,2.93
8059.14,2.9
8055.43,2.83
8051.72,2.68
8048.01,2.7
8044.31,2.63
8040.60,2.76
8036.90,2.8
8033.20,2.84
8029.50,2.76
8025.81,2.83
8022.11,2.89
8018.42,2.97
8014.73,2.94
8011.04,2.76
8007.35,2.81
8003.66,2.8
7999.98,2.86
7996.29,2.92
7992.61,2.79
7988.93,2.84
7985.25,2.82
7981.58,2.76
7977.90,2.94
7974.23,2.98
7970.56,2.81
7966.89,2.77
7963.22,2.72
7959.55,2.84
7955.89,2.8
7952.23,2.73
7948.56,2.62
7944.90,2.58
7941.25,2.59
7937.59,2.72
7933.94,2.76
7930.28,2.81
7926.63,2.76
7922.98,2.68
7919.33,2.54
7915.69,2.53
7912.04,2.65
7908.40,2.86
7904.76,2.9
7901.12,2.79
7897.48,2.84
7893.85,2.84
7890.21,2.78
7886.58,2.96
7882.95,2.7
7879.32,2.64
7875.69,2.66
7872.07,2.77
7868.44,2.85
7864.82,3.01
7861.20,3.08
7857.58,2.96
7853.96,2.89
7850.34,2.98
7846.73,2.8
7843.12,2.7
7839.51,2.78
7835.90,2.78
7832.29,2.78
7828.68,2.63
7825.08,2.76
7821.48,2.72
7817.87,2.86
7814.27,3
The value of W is -3.5 Angstrom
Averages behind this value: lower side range 2.83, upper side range 2.76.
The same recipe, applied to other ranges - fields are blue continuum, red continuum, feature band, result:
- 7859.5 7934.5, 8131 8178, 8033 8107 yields 3.7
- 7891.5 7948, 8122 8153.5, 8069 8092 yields 2.0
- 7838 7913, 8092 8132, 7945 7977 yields 1.4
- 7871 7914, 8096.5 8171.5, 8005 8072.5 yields 3.2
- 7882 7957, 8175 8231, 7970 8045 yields -2.5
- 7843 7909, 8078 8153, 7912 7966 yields 3.4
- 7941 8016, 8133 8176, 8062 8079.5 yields 1.1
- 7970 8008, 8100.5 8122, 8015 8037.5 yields 0.3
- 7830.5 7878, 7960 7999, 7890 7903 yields 0.1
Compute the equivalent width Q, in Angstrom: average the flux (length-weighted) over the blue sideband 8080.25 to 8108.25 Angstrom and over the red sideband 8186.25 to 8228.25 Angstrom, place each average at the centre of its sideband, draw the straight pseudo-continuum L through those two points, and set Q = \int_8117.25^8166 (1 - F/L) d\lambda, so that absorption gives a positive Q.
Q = -4.4 Angstrom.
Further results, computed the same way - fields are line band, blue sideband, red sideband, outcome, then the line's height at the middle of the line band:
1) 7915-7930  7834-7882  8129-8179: 1.1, 2.87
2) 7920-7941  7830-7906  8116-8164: 1.2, 2.89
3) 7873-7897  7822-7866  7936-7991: 0.4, 2.82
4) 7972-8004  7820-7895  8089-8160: 0.7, 2.92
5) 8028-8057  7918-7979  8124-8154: 1.7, 2.92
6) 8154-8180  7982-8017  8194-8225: -1.6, 2.85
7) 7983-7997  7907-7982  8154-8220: -0.4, 2.76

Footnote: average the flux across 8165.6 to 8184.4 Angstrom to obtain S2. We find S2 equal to 2.82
